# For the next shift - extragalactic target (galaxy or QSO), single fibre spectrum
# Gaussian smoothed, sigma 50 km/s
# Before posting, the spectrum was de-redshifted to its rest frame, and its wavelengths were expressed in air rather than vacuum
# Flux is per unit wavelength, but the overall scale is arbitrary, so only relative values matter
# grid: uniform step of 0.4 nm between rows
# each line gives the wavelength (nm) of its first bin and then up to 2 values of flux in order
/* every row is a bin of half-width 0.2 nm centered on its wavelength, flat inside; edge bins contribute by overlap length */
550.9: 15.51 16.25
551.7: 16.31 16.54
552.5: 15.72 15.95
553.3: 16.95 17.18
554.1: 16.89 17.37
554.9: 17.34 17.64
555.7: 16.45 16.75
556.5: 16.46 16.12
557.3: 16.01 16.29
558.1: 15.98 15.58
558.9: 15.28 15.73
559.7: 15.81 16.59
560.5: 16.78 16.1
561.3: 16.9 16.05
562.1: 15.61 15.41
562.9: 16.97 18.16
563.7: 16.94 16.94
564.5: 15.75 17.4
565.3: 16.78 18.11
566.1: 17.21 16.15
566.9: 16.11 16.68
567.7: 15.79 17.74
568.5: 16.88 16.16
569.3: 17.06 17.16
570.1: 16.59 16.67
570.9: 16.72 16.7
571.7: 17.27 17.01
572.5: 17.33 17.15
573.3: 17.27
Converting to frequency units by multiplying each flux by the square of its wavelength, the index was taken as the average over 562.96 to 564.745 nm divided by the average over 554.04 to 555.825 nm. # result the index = 1.02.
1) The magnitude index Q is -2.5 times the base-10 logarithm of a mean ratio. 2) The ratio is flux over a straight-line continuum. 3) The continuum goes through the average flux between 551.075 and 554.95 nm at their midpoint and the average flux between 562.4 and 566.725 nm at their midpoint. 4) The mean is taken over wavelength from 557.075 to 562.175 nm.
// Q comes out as 0.048 mag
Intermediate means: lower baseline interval 16.6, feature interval 16.1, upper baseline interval 16.9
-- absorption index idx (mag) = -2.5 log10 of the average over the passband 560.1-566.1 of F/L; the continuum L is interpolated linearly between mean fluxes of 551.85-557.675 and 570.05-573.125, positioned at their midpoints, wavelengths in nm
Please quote 0.01 mag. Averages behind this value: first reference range 16.7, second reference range 16.9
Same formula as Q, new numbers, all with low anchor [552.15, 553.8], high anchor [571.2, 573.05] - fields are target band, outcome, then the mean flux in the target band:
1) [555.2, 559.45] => 0.026 mag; 16.2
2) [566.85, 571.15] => 0.019 mag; 16.7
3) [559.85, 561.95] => 0.017 mag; 16.4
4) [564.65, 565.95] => -0.031 mag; 17.4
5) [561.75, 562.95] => 0.058 mag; 15.9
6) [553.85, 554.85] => -0.045 mag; 17.2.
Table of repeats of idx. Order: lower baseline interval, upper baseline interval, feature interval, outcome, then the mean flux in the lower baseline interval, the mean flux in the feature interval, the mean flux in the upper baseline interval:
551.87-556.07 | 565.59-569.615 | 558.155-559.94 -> 0.08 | 16.8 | 15.7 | 16.8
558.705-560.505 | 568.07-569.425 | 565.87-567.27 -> 0.01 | 16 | 16.5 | 16.9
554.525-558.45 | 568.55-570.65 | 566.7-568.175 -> 0.01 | 16.6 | 16.5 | 16.7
